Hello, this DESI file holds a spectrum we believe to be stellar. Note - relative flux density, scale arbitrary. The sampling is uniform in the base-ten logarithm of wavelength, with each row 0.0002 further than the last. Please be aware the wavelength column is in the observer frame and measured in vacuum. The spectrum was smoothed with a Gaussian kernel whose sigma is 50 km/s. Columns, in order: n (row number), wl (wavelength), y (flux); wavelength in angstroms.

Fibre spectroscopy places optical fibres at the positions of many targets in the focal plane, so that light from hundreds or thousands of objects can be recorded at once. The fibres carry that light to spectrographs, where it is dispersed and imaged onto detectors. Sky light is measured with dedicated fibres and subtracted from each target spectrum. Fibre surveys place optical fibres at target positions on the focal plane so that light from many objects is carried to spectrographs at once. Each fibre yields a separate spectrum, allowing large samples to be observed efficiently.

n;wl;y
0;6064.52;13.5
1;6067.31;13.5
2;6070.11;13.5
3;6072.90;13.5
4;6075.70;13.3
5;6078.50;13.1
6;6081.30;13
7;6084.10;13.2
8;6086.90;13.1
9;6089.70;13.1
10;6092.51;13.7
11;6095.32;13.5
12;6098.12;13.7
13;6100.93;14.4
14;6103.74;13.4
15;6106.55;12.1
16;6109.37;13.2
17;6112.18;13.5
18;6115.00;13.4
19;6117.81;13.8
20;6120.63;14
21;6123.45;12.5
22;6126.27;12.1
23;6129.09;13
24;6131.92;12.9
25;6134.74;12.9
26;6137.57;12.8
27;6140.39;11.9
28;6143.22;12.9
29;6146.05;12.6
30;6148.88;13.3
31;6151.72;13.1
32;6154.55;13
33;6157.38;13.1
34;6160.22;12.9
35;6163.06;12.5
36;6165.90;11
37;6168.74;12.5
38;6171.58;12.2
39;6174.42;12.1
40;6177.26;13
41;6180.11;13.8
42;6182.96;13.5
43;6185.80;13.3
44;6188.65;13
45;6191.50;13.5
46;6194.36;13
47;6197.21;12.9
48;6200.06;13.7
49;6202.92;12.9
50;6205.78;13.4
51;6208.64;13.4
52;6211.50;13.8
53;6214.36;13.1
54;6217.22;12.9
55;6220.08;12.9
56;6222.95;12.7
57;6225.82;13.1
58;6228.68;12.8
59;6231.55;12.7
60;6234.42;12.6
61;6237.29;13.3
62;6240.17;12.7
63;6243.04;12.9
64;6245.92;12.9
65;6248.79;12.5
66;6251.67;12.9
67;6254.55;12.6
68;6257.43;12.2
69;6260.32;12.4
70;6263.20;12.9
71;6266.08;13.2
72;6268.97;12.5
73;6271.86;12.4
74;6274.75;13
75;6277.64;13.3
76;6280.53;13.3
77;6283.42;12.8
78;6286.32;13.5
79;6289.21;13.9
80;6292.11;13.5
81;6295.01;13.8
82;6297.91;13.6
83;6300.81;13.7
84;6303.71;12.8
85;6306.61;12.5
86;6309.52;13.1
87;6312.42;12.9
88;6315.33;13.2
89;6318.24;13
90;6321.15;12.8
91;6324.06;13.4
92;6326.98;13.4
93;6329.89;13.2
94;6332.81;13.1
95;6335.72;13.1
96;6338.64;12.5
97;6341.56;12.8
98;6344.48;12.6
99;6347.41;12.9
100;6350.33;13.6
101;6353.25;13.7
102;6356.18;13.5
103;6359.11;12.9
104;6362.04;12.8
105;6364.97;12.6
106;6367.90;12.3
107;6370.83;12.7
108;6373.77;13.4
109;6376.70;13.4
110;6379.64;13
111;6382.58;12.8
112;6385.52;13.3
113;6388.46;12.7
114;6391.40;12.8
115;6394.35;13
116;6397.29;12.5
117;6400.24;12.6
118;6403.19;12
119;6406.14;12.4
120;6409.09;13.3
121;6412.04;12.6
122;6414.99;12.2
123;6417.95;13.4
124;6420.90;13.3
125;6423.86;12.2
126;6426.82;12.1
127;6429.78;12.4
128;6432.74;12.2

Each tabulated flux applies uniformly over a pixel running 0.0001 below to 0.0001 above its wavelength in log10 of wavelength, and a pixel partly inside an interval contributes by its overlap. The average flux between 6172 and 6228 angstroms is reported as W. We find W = 13.1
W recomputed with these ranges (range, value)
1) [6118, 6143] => 12.8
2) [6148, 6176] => 12.6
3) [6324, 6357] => 13.1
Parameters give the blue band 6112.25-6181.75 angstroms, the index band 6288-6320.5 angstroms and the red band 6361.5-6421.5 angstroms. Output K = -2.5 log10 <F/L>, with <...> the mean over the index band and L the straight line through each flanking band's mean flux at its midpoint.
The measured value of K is -0.037 mag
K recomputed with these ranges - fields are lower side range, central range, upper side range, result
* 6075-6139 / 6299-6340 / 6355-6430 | -0.01 mag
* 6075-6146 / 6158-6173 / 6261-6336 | 0.07 mag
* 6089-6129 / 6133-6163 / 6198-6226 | 0.04 mag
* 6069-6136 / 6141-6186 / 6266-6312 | 0.04 mag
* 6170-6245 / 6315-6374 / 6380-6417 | -0.02 mag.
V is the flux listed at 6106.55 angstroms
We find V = 12.1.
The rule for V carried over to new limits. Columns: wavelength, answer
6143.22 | 12.9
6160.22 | 12.9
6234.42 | 12.6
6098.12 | 13.7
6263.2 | 12.9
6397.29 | 12.5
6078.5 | 13.1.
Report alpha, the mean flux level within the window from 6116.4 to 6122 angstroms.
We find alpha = 13.9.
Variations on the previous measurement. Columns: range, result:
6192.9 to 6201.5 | 13.2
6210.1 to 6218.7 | 13.3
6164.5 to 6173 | 11.9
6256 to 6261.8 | 12.3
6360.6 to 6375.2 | 12.8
